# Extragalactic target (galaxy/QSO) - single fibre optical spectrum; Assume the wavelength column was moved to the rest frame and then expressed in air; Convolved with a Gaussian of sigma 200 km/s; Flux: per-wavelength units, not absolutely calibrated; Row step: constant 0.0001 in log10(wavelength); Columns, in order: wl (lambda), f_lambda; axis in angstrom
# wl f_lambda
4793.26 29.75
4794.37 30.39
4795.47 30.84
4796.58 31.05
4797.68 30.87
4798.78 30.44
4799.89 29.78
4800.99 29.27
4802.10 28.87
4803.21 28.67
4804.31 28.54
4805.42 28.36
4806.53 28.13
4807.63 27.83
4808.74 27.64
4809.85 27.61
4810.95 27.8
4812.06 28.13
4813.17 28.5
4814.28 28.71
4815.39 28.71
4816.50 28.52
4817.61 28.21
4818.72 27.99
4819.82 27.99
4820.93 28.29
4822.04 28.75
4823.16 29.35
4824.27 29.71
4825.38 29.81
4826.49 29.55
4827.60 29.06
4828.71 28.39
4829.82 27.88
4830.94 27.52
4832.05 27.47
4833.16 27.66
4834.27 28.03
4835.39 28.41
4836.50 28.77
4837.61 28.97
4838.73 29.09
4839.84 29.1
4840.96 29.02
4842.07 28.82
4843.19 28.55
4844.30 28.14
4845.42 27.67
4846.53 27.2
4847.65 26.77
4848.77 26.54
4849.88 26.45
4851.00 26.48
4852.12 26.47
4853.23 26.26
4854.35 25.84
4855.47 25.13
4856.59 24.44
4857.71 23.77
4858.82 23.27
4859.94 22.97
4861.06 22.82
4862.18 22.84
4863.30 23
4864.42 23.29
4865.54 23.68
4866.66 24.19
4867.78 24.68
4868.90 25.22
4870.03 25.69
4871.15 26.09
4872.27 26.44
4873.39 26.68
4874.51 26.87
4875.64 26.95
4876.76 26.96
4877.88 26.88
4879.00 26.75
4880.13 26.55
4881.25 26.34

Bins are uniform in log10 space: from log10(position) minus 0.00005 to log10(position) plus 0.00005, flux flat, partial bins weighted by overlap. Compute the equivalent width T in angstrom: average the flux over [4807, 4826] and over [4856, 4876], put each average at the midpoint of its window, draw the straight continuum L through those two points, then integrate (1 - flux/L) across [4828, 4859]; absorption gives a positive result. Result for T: -1.1 angstrom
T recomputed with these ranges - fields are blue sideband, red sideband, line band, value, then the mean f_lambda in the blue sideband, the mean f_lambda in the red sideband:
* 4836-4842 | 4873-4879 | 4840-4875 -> 2.8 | 29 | 26.9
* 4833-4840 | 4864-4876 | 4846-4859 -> 0.6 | 28.6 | 25.4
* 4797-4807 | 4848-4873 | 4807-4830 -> -0.4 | 29.2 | 24.8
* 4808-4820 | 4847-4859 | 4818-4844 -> -1.5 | 28.2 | 25.7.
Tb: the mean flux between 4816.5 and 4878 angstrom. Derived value 26.8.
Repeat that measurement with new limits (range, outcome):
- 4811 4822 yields 28.3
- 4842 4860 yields 26.2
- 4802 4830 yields 28.5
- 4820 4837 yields 28.6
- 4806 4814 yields 28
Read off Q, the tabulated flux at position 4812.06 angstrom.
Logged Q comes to 28.13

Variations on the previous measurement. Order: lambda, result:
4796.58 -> 31.05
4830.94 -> 27.52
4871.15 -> 26.09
